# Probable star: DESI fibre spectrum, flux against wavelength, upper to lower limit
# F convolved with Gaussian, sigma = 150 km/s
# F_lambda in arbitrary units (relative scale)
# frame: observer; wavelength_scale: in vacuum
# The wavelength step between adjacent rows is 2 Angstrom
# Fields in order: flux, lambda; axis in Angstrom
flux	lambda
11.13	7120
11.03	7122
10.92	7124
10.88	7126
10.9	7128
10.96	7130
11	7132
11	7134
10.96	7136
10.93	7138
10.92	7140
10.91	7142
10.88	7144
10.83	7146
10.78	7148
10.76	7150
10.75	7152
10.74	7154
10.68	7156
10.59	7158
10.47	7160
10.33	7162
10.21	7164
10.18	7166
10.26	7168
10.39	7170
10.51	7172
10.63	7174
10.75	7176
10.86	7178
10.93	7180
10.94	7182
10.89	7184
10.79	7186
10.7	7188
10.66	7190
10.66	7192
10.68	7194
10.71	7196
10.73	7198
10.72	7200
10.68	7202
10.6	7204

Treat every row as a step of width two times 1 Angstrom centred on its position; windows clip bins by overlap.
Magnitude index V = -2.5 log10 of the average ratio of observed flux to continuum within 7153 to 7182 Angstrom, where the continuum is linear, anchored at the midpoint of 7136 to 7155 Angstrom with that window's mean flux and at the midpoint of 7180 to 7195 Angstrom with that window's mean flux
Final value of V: 0.03 mag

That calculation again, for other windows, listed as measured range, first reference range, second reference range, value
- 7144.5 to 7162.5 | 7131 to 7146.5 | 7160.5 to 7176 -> 0.00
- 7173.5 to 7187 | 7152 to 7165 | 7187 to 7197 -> -0.02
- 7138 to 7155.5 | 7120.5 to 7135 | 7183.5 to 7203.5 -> 0.01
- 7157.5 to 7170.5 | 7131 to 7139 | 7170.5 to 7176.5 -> 0.04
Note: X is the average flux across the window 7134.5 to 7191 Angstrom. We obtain 10.7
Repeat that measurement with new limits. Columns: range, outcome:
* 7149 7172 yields 10.5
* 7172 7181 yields 10.8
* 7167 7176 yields 10.5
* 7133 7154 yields 10.9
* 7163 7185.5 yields 10.6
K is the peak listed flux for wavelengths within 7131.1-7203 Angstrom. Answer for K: 11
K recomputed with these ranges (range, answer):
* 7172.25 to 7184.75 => 10.94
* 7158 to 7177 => 10.75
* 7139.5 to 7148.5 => 10.92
